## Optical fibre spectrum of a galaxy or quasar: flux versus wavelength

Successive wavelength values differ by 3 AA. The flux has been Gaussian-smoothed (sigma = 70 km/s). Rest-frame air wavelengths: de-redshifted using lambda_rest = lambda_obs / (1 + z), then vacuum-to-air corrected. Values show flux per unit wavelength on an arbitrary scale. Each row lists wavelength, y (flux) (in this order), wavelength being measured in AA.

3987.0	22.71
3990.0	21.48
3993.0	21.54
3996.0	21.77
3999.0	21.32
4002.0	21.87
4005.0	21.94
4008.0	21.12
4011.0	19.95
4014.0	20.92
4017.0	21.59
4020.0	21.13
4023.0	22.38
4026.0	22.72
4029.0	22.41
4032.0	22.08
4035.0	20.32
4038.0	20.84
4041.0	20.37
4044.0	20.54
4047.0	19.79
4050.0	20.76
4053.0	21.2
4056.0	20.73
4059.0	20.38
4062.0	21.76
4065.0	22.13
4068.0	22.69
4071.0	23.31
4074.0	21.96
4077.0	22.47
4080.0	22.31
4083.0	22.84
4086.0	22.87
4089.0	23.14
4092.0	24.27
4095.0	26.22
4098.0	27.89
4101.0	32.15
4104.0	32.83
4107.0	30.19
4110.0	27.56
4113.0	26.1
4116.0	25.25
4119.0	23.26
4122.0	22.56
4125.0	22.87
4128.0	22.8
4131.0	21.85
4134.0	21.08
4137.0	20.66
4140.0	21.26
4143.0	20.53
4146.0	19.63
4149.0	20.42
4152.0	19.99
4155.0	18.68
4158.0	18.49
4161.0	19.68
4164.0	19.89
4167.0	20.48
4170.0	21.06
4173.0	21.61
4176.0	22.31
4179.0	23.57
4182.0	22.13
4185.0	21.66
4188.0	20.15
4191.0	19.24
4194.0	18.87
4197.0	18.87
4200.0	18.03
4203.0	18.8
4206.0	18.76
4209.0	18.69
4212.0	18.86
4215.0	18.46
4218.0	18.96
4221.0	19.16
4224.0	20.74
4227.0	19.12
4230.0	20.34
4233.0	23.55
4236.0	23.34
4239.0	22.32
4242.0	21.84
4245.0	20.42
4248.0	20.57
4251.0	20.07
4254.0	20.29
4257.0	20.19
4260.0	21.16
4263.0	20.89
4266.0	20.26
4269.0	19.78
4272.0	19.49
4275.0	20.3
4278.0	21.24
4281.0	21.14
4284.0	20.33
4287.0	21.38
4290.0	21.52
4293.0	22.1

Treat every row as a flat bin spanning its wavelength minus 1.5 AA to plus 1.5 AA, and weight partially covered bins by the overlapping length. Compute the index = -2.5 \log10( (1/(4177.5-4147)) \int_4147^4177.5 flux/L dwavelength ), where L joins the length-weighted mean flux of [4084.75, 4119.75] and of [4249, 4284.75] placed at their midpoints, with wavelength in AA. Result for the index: 0.21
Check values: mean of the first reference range 26.9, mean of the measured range 20.3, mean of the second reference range 20.4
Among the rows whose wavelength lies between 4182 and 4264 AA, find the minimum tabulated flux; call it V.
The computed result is 18.03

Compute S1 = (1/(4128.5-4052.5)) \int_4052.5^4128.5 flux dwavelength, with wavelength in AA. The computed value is 24.4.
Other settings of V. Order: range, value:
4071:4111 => 21.96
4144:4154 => 19.63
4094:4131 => 21.85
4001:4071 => 19.79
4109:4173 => 18.49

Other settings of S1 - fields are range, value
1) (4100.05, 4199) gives 22.3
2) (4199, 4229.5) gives 19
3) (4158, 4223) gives 19.9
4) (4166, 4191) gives 21.5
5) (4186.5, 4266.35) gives 20.1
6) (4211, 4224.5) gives 19.1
